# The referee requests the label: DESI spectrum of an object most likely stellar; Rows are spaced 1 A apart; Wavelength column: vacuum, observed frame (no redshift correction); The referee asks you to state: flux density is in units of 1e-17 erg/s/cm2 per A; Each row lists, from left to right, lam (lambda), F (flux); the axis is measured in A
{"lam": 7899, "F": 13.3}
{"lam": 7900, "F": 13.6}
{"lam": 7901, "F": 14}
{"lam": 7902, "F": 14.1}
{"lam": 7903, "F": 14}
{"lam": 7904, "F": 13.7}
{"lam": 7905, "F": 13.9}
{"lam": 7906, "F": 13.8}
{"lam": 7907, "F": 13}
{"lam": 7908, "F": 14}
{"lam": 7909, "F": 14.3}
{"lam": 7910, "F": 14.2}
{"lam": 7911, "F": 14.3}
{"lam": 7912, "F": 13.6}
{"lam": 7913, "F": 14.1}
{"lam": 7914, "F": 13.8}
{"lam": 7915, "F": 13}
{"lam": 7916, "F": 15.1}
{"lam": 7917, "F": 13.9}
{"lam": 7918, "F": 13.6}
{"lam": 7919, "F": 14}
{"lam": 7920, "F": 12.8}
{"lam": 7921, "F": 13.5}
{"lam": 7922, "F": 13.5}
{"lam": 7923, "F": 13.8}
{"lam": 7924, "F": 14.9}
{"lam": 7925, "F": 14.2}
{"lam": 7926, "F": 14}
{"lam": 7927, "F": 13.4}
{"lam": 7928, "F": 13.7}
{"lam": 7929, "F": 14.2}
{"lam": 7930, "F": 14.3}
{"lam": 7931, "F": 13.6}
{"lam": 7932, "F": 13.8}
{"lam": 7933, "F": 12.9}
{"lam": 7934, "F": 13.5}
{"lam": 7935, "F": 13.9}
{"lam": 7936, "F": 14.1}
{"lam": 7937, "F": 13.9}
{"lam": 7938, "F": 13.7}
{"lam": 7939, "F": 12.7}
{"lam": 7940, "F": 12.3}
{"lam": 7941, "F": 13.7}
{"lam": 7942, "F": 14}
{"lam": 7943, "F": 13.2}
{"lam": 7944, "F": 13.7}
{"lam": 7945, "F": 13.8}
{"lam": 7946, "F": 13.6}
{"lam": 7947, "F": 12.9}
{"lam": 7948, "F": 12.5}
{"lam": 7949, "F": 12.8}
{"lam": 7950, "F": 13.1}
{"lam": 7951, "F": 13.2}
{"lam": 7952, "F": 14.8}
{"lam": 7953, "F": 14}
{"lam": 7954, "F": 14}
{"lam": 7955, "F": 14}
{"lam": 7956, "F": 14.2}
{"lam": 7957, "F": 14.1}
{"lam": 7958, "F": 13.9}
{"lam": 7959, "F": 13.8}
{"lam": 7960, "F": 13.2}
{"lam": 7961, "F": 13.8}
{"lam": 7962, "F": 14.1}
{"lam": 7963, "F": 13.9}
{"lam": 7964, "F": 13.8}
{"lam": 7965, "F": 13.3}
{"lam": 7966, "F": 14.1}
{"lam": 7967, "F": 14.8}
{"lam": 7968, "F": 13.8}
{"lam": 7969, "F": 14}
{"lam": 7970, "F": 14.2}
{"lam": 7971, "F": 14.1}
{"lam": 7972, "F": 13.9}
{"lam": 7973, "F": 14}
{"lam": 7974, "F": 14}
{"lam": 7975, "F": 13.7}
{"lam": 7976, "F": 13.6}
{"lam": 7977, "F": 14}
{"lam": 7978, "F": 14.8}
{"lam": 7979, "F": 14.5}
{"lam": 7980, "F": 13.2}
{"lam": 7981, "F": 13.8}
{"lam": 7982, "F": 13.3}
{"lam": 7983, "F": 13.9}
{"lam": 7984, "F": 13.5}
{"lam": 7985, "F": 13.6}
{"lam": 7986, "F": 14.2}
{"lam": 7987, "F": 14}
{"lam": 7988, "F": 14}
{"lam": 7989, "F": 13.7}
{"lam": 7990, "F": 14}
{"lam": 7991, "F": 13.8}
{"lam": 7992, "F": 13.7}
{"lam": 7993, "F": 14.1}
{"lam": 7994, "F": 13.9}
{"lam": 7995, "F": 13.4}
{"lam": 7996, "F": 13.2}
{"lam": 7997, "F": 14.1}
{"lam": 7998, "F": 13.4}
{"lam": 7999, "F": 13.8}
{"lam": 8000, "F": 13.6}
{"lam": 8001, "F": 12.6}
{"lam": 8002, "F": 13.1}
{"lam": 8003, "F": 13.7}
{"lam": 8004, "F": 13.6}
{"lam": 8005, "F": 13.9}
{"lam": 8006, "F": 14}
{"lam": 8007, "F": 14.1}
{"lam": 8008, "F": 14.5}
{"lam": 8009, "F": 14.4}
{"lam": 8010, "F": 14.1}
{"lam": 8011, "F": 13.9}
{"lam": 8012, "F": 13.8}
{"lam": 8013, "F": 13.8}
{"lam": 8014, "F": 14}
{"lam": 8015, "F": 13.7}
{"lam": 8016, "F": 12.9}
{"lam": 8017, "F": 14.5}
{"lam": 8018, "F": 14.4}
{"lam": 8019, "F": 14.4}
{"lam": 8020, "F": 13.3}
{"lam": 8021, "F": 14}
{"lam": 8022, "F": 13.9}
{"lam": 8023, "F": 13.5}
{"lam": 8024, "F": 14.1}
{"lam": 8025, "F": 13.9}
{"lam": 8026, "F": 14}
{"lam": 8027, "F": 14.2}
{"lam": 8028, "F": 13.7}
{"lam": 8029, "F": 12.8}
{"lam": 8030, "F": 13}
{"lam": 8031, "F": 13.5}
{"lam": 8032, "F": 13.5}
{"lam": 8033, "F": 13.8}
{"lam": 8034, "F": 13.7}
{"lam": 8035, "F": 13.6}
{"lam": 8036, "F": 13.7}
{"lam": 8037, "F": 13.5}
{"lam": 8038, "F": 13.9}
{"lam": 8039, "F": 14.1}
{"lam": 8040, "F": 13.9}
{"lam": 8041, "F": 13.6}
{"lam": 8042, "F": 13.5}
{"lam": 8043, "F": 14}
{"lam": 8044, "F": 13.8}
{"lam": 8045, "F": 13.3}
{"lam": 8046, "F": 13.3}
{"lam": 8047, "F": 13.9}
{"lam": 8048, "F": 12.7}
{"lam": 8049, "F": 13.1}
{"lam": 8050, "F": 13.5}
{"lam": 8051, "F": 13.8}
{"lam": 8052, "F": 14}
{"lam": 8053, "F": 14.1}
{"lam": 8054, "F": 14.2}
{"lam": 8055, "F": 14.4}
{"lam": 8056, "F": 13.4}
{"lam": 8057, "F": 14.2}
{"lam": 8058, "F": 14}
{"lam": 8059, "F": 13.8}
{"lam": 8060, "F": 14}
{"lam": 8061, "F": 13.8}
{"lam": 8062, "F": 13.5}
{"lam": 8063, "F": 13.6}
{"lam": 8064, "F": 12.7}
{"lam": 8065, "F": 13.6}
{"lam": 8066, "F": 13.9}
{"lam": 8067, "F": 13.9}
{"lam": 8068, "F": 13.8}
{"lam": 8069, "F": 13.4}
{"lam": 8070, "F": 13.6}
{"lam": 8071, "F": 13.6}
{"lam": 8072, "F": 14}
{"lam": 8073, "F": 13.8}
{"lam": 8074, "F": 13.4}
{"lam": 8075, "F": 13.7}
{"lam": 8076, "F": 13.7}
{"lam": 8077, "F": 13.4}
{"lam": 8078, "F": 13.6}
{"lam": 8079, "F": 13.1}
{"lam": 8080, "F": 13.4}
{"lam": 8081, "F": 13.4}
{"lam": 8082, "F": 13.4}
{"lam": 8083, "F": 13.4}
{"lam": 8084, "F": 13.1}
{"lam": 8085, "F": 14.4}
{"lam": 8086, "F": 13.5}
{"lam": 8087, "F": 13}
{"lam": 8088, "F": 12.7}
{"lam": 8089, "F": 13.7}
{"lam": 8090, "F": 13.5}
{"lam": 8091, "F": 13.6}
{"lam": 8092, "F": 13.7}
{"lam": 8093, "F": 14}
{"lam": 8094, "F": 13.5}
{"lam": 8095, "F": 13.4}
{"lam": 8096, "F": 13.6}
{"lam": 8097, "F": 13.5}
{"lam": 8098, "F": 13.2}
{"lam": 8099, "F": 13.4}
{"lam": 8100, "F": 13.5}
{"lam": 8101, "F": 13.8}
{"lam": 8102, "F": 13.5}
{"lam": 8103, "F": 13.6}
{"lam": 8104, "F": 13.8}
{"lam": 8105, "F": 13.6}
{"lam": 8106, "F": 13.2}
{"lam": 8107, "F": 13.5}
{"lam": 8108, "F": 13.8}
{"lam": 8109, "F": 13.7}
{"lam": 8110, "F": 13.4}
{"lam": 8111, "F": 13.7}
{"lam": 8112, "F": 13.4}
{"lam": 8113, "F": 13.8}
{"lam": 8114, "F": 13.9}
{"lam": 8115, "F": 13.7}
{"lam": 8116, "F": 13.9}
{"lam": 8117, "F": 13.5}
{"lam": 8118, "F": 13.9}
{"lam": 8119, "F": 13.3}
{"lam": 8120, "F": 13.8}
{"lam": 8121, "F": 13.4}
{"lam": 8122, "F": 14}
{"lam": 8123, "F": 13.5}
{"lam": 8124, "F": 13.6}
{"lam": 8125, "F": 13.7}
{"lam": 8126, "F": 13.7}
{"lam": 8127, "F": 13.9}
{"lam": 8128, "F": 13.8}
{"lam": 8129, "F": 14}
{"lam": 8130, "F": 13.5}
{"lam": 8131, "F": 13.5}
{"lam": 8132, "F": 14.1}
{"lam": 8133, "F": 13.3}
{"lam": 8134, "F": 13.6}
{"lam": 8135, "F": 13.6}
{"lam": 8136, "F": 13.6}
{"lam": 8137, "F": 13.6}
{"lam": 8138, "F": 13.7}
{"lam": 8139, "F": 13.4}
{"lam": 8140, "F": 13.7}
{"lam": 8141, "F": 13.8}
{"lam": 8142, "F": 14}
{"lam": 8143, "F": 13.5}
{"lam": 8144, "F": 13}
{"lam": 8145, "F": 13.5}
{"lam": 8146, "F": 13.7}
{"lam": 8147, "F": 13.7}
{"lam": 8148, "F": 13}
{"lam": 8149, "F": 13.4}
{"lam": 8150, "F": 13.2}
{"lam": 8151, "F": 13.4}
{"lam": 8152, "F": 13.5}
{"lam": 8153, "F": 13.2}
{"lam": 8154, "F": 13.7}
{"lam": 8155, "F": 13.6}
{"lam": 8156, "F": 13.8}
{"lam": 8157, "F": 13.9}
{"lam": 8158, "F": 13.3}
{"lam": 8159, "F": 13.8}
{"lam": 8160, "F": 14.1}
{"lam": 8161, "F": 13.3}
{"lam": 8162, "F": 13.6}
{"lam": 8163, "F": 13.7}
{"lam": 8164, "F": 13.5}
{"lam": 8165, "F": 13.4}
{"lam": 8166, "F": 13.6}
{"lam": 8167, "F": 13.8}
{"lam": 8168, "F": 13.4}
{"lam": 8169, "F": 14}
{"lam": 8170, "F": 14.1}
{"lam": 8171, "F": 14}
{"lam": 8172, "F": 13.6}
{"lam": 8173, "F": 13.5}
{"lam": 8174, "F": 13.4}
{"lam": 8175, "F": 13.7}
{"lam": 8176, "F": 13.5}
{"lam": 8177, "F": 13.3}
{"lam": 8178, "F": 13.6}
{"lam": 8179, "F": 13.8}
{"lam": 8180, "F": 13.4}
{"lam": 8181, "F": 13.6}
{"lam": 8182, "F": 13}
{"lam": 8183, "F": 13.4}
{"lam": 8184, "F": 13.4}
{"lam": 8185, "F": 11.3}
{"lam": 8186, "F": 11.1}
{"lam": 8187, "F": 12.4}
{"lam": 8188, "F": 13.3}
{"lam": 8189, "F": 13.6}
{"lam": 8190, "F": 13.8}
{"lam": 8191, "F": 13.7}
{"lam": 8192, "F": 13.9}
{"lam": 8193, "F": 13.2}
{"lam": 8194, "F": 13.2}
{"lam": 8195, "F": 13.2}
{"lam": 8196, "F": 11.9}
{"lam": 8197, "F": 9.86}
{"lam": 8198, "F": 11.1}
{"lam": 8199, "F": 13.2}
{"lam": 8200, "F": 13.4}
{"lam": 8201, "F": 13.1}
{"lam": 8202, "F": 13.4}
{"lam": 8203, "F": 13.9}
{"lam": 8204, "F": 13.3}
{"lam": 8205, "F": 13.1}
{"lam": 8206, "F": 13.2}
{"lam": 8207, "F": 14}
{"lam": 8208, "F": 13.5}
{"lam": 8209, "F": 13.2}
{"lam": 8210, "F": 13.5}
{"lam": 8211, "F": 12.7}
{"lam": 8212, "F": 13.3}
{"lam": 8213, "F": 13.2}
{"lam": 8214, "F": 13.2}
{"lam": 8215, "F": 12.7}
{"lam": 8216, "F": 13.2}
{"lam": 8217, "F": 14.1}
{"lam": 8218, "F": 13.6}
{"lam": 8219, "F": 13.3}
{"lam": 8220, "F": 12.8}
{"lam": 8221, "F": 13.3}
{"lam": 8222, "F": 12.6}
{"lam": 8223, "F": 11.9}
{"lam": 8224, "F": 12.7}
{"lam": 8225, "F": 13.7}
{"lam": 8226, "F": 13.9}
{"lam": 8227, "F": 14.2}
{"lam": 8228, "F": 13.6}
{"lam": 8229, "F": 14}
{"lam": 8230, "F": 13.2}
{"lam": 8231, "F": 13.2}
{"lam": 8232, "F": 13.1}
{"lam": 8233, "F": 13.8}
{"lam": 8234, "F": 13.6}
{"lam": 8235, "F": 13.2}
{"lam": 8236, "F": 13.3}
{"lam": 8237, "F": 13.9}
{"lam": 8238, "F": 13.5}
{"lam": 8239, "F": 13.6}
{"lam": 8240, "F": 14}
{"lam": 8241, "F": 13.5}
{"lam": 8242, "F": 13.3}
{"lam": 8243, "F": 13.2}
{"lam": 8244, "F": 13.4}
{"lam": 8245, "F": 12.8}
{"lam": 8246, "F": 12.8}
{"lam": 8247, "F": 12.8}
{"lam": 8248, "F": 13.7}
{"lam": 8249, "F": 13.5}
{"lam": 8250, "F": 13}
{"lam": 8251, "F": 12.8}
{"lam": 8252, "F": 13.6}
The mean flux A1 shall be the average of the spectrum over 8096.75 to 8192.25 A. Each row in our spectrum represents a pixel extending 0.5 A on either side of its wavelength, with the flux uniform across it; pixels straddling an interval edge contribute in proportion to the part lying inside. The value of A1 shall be 13.5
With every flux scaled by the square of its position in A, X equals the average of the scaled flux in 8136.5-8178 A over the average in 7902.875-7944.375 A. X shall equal 1.05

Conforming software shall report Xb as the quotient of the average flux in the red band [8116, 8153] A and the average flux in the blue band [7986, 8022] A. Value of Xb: 1.0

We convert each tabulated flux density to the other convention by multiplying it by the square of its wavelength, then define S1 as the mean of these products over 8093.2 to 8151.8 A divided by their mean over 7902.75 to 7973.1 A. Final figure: 1.03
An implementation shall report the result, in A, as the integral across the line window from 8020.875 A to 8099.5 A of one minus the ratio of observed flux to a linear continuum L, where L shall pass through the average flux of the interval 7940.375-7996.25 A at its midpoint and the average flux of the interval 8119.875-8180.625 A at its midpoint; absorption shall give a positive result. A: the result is 0.4 A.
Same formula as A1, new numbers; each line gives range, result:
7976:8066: 13.8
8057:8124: 13.6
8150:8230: 13.3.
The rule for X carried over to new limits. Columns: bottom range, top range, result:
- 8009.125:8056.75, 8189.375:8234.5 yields 1.00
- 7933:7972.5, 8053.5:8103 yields 1.02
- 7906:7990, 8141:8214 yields 1.02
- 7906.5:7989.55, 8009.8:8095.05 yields 1.02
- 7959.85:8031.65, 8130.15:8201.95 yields 1.01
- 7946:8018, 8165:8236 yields 1.01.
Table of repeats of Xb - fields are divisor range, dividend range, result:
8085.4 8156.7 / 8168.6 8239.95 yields 0.98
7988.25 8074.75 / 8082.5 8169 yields 0.99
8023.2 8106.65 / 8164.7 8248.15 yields 0.97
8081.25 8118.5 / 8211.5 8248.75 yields 0.98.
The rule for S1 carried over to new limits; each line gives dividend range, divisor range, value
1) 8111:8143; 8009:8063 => 1.02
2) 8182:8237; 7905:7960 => 1.03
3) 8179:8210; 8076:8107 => 0.99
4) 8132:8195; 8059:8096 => 1.01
